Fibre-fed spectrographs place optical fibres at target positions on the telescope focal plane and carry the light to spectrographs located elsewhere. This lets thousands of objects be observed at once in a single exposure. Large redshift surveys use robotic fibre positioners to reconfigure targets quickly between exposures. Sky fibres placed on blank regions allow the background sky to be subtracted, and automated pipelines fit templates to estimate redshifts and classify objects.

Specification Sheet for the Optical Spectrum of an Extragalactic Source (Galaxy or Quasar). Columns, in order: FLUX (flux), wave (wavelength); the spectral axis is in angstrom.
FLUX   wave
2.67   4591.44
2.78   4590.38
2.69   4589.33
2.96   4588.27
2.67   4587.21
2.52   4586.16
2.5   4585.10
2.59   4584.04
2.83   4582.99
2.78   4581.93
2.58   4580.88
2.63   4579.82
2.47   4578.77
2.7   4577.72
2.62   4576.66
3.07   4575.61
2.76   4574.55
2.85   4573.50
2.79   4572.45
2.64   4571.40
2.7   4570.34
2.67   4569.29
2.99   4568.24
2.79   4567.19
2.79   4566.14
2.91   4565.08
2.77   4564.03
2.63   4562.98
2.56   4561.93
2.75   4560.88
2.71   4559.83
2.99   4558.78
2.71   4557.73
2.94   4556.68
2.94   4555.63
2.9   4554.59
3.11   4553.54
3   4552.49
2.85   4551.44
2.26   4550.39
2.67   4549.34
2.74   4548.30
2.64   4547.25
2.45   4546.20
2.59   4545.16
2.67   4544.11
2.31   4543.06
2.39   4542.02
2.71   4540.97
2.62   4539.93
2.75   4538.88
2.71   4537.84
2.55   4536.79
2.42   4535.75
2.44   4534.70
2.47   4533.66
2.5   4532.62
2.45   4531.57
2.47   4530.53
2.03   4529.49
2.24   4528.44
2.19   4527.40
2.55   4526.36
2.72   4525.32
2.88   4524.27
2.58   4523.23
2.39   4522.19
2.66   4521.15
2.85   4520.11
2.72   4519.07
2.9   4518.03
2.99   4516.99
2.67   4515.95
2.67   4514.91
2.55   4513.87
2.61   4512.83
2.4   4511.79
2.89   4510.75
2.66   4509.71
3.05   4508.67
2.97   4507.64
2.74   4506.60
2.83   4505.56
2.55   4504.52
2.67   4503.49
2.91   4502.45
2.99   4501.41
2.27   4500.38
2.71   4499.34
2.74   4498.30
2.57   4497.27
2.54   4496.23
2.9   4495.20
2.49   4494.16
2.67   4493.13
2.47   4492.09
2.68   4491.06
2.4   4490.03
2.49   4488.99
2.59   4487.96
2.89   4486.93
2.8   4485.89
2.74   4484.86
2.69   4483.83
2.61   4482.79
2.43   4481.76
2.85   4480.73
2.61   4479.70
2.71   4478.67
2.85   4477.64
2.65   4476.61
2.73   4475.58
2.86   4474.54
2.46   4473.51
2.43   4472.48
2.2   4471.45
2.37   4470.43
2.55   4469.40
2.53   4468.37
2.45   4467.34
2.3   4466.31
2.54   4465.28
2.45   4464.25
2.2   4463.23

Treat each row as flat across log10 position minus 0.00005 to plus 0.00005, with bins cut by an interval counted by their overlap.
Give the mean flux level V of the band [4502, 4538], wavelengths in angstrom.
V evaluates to 2.62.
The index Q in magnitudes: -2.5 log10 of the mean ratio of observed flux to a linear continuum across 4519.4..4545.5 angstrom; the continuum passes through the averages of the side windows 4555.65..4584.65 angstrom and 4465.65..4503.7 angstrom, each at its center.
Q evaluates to 0.07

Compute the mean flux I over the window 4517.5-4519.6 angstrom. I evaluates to 2.81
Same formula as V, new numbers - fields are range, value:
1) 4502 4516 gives 2.73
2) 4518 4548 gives 2.54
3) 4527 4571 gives 2.64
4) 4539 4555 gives 2.66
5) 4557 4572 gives 2.76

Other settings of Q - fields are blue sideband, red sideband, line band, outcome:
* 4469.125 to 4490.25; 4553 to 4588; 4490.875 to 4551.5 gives 0.03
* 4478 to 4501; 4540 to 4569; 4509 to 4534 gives 0.04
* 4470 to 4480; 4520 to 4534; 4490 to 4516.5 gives -0.06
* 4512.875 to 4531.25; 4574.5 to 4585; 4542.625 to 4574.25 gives -0.04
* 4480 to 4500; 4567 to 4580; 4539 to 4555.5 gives 0.02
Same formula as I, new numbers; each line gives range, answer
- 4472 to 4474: 2.45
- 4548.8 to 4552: 2.6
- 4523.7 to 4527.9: 2.59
